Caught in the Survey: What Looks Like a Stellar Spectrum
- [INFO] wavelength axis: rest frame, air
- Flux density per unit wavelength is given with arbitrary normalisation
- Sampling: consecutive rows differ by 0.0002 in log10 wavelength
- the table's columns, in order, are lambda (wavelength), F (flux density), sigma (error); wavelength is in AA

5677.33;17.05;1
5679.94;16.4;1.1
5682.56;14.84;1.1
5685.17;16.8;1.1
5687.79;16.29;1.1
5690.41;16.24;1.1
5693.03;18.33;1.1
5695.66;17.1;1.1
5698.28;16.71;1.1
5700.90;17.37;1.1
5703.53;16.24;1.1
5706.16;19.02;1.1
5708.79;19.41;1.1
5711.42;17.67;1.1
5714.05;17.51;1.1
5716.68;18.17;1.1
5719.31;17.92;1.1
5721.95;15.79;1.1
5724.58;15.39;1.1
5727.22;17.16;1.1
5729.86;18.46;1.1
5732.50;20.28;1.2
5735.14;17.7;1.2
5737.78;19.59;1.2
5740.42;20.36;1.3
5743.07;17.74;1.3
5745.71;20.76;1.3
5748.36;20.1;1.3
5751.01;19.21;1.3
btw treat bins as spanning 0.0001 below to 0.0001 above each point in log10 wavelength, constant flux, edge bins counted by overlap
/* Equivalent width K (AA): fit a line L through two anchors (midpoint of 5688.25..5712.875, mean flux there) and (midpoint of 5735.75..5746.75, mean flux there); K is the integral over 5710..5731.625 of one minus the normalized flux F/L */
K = 1.3 AA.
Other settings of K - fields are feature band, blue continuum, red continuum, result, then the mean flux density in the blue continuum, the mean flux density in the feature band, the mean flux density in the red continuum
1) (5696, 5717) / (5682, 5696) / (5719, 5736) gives -0.83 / 16.7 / 17.7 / 17.5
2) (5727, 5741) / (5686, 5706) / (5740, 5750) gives 0.06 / 17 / 19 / 19.7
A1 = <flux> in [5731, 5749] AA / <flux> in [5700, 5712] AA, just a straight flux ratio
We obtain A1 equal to 1.1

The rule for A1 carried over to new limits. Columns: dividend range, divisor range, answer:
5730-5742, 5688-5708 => 1.12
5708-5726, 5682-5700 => 1.04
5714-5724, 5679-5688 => 1.07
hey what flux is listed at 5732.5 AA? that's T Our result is 20.28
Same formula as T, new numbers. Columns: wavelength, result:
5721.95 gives 15.79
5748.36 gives 20.1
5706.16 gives 19.02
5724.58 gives 15.39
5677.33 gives 17.05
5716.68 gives 18.17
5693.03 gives 18.33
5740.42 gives 20.36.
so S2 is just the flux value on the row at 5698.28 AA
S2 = 16.71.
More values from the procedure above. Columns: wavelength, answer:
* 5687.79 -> 16.29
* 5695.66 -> 17.1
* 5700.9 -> 17.37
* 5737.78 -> 19.59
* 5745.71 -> 20.76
